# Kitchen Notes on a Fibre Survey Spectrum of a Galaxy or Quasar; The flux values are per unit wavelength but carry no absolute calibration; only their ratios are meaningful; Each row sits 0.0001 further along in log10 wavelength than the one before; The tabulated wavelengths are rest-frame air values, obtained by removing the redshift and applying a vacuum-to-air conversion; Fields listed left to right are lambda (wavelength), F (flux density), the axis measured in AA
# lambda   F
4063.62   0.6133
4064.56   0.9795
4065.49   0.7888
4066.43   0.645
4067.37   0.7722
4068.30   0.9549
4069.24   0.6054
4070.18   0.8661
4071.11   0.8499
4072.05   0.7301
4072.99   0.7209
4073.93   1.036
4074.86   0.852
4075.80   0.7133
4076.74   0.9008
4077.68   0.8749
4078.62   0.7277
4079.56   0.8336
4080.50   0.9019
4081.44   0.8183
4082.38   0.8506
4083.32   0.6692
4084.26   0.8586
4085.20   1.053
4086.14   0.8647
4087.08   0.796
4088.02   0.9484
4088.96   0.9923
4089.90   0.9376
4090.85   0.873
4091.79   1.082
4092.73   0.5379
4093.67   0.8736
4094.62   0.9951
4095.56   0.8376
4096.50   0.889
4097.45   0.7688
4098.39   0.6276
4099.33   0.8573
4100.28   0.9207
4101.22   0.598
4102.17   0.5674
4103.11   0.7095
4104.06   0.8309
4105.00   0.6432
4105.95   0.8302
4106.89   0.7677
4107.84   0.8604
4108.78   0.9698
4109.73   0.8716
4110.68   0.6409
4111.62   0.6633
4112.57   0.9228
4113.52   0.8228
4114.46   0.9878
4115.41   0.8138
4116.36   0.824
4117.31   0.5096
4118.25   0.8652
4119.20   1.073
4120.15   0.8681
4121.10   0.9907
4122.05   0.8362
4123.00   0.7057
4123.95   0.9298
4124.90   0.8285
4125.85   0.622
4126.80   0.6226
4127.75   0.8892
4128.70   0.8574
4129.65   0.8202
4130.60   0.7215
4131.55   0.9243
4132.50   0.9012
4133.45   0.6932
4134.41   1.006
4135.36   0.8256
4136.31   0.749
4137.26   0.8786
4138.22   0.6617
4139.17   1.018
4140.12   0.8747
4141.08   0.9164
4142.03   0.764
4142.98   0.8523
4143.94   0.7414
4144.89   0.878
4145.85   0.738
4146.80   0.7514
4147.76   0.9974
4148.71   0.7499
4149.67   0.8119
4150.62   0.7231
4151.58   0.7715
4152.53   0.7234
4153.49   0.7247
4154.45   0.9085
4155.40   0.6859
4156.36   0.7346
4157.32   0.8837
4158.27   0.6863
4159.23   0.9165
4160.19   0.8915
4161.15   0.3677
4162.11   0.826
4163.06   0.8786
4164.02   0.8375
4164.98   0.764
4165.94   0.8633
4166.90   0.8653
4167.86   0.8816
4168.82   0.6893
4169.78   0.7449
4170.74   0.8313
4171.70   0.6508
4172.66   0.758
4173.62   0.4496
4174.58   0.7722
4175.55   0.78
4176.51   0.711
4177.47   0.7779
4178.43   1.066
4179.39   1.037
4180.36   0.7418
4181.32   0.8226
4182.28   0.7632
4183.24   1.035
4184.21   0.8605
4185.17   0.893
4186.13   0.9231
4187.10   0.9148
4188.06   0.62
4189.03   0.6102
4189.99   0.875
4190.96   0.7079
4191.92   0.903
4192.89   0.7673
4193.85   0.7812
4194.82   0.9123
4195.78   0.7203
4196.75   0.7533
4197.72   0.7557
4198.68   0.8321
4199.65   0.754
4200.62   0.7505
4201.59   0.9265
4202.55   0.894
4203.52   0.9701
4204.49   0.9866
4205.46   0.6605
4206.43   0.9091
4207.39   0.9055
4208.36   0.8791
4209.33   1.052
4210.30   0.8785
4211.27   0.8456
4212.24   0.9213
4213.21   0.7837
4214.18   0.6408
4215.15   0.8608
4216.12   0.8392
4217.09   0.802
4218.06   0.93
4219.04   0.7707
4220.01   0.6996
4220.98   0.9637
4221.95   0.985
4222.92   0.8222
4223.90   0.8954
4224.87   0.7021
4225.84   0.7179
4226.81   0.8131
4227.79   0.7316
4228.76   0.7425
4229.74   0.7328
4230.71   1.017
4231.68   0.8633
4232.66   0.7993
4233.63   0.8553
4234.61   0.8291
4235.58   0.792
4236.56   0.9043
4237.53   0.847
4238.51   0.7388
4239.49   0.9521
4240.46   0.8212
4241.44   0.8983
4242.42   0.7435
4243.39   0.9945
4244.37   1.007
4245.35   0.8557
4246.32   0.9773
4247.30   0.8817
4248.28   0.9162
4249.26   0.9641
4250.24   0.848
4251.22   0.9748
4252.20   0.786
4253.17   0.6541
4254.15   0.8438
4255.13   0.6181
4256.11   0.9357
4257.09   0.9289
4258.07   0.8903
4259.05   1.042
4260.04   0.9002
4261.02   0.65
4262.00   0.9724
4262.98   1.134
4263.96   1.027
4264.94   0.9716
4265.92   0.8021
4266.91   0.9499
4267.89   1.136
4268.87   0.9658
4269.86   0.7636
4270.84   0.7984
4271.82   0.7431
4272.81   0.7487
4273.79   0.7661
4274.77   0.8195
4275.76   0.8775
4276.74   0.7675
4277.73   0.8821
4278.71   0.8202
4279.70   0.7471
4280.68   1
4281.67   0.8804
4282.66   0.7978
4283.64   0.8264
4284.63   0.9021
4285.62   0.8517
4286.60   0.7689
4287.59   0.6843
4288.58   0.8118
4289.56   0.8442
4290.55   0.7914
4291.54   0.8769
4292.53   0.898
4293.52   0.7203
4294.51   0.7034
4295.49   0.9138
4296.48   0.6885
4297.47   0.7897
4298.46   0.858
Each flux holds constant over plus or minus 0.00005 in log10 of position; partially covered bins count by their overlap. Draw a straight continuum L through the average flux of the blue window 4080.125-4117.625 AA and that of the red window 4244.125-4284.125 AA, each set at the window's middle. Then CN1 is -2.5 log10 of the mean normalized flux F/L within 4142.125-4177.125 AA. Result 0.09 mag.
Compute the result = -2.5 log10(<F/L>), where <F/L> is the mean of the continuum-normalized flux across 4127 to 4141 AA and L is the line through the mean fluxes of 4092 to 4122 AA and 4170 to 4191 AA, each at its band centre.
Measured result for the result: -0.05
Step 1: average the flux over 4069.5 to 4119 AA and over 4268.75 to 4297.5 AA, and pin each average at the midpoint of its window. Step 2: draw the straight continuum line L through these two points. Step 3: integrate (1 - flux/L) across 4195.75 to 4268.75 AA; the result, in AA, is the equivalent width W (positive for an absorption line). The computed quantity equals -4.1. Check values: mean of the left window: 0.823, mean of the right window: 0.813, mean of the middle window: 0.862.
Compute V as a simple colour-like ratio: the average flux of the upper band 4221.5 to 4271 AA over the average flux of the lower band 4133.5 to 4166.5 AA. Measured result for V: 1.08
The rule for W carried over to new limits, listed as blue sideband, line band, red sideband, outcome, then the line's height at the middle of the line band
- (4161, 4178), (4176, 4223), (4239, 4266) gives -2.1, 0.806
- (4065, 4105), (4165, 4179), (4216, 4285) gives 1.1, 0.841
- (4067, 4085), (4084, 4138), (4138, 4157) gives -0.9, 0.813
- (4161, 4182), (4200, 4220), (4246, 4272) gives -0.6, 0.832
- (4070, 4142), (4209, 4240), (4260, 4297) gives 0.2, 0.841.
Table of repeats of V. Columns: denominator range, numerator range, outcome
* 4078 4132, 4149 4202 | 0.96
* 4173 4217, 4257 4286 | 1.06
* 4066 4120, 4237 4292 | 1.05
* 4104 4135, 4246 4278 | 1.07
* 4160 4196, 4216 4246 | 1.06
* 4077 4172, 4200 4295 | 1.05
